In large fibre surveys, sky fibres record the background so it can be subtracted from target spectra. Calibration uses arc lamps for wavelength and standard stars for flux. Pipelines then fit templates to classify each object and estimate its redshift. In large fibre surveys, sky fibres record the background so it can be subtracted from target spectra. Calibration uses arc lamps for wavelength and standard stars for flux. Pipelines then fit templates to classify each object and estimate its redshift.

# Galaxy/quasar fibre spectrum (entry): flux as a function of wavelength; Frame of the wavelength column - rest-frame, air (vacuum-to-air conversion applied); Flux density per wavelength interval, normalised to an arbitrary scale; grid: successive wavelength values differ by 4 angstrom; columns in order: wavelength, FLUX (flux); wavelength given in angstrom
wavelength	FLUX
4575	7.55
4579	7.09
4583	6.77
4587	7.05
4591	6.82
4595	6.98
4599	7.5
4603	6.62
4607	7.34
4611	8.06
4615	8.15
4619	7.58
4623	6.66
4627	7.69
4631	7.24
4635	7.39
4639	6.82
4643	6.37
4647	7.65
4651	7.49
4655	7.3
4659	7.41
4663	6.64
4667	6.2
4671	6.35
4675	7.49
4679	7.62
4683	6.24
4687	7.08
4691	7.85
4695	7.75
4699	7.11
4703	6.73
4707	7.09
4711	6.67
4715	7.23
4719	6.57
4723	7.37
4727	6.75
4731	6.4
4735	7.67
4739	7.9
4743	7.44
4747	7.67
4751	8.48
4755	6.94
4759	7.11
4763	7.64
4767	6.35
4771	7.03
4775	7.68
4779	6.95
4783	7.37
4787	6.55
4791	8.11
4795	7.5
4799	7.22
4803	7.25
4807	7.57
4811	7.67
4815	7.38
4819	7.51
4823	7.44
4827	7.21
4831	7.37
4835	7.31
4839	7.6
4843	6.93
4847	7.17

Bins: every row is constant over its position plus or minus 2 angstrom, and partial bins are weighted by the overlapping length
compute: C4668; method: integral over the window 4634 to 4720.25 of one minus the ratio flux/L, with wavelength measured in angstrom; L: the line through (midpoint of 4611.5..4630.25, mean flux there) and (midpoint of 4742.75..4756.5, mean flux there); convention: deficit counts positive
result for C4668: 6.3 angstrom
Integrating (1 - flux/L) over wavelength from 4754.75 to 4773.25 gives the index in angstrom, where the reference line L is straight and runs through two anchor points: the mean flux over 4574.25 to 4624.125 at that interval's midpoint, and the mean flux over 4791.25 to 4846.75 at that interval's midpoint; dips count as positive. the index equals 0.8 angstrom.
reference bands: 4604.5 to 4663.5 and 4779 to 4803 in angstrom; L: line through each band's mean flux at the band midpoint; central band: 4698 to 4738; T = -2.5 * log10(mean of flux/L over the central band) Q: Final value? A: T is 0.05 mag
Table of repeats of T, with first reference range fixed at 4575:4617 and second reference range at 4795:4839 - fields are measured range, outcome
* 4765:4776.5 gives 0.06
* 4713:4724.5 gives 0.04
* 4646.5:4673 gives 0.05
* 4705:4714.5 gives 0.06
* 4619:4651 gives 0.02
